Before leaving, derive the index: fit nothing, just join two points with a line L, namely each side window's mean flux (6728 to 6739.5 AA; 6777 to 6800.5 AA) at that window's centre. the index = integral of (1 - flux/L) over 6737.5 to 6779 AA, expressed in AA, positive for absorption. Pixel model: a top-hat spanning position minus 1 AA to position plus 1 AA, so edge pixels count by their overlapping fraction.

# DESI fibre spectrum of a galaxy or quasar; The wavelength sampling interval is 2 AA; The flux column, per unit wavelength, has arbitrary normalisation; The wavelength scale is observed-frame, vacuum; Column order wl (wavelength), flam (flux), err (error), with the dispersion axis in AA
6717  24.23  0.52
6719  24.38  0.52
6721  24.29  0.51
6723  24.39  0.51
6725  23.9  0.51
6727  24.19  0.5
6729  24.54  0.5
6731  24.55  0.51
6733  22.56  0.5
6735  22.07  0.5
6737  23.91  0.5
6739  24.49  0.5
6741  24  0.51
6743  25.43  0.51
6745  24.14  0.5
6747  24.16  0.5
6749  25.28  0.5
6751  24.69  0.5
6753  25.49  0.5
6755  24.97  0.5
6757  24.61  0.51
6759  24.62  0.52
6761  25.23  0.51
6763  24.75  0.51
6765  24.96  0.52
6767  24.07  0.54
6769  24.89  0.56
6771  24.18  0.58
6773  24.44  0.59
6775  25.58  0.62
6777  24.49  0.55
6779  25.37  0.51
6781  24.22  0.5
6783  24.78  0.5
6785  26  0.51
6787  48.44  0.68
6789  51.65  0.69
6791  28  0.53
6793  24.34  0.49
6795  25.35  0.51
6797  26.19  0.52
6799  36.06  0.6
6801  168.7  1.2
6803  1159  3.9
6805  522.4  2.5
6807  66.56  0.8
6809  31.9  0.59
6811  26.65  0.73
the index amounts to 4.7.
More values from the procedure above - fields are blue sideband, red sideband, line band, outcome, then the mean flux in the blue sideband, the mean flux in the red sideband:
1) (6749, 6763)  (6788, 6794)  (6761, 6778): 2.3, 24.9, 34.7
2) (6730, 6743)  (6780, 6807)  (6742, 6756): 7.4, 23.7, 163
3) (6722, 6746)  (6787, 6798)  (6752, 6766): 1.4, 24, 32.7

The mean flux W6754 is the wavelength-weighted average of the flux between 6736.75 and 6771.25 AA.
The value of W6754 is 24.7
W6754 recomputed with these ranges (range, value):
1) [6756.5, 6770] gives 24.7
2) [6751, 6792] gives 27.5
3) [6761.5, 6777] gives 24.7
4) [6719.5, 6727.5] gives 24.2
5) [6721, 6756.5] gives 24.3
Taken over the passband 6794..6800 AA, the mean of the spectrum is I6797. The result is 29.2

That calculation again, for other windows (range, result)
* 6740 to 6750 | 24.6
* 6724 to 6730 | 24.2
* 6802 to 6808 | 583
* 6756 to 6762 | 24.8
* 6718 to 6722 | 24.3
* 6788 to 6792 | 39.8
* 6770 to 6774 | 24.3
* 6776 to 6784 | 24.7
